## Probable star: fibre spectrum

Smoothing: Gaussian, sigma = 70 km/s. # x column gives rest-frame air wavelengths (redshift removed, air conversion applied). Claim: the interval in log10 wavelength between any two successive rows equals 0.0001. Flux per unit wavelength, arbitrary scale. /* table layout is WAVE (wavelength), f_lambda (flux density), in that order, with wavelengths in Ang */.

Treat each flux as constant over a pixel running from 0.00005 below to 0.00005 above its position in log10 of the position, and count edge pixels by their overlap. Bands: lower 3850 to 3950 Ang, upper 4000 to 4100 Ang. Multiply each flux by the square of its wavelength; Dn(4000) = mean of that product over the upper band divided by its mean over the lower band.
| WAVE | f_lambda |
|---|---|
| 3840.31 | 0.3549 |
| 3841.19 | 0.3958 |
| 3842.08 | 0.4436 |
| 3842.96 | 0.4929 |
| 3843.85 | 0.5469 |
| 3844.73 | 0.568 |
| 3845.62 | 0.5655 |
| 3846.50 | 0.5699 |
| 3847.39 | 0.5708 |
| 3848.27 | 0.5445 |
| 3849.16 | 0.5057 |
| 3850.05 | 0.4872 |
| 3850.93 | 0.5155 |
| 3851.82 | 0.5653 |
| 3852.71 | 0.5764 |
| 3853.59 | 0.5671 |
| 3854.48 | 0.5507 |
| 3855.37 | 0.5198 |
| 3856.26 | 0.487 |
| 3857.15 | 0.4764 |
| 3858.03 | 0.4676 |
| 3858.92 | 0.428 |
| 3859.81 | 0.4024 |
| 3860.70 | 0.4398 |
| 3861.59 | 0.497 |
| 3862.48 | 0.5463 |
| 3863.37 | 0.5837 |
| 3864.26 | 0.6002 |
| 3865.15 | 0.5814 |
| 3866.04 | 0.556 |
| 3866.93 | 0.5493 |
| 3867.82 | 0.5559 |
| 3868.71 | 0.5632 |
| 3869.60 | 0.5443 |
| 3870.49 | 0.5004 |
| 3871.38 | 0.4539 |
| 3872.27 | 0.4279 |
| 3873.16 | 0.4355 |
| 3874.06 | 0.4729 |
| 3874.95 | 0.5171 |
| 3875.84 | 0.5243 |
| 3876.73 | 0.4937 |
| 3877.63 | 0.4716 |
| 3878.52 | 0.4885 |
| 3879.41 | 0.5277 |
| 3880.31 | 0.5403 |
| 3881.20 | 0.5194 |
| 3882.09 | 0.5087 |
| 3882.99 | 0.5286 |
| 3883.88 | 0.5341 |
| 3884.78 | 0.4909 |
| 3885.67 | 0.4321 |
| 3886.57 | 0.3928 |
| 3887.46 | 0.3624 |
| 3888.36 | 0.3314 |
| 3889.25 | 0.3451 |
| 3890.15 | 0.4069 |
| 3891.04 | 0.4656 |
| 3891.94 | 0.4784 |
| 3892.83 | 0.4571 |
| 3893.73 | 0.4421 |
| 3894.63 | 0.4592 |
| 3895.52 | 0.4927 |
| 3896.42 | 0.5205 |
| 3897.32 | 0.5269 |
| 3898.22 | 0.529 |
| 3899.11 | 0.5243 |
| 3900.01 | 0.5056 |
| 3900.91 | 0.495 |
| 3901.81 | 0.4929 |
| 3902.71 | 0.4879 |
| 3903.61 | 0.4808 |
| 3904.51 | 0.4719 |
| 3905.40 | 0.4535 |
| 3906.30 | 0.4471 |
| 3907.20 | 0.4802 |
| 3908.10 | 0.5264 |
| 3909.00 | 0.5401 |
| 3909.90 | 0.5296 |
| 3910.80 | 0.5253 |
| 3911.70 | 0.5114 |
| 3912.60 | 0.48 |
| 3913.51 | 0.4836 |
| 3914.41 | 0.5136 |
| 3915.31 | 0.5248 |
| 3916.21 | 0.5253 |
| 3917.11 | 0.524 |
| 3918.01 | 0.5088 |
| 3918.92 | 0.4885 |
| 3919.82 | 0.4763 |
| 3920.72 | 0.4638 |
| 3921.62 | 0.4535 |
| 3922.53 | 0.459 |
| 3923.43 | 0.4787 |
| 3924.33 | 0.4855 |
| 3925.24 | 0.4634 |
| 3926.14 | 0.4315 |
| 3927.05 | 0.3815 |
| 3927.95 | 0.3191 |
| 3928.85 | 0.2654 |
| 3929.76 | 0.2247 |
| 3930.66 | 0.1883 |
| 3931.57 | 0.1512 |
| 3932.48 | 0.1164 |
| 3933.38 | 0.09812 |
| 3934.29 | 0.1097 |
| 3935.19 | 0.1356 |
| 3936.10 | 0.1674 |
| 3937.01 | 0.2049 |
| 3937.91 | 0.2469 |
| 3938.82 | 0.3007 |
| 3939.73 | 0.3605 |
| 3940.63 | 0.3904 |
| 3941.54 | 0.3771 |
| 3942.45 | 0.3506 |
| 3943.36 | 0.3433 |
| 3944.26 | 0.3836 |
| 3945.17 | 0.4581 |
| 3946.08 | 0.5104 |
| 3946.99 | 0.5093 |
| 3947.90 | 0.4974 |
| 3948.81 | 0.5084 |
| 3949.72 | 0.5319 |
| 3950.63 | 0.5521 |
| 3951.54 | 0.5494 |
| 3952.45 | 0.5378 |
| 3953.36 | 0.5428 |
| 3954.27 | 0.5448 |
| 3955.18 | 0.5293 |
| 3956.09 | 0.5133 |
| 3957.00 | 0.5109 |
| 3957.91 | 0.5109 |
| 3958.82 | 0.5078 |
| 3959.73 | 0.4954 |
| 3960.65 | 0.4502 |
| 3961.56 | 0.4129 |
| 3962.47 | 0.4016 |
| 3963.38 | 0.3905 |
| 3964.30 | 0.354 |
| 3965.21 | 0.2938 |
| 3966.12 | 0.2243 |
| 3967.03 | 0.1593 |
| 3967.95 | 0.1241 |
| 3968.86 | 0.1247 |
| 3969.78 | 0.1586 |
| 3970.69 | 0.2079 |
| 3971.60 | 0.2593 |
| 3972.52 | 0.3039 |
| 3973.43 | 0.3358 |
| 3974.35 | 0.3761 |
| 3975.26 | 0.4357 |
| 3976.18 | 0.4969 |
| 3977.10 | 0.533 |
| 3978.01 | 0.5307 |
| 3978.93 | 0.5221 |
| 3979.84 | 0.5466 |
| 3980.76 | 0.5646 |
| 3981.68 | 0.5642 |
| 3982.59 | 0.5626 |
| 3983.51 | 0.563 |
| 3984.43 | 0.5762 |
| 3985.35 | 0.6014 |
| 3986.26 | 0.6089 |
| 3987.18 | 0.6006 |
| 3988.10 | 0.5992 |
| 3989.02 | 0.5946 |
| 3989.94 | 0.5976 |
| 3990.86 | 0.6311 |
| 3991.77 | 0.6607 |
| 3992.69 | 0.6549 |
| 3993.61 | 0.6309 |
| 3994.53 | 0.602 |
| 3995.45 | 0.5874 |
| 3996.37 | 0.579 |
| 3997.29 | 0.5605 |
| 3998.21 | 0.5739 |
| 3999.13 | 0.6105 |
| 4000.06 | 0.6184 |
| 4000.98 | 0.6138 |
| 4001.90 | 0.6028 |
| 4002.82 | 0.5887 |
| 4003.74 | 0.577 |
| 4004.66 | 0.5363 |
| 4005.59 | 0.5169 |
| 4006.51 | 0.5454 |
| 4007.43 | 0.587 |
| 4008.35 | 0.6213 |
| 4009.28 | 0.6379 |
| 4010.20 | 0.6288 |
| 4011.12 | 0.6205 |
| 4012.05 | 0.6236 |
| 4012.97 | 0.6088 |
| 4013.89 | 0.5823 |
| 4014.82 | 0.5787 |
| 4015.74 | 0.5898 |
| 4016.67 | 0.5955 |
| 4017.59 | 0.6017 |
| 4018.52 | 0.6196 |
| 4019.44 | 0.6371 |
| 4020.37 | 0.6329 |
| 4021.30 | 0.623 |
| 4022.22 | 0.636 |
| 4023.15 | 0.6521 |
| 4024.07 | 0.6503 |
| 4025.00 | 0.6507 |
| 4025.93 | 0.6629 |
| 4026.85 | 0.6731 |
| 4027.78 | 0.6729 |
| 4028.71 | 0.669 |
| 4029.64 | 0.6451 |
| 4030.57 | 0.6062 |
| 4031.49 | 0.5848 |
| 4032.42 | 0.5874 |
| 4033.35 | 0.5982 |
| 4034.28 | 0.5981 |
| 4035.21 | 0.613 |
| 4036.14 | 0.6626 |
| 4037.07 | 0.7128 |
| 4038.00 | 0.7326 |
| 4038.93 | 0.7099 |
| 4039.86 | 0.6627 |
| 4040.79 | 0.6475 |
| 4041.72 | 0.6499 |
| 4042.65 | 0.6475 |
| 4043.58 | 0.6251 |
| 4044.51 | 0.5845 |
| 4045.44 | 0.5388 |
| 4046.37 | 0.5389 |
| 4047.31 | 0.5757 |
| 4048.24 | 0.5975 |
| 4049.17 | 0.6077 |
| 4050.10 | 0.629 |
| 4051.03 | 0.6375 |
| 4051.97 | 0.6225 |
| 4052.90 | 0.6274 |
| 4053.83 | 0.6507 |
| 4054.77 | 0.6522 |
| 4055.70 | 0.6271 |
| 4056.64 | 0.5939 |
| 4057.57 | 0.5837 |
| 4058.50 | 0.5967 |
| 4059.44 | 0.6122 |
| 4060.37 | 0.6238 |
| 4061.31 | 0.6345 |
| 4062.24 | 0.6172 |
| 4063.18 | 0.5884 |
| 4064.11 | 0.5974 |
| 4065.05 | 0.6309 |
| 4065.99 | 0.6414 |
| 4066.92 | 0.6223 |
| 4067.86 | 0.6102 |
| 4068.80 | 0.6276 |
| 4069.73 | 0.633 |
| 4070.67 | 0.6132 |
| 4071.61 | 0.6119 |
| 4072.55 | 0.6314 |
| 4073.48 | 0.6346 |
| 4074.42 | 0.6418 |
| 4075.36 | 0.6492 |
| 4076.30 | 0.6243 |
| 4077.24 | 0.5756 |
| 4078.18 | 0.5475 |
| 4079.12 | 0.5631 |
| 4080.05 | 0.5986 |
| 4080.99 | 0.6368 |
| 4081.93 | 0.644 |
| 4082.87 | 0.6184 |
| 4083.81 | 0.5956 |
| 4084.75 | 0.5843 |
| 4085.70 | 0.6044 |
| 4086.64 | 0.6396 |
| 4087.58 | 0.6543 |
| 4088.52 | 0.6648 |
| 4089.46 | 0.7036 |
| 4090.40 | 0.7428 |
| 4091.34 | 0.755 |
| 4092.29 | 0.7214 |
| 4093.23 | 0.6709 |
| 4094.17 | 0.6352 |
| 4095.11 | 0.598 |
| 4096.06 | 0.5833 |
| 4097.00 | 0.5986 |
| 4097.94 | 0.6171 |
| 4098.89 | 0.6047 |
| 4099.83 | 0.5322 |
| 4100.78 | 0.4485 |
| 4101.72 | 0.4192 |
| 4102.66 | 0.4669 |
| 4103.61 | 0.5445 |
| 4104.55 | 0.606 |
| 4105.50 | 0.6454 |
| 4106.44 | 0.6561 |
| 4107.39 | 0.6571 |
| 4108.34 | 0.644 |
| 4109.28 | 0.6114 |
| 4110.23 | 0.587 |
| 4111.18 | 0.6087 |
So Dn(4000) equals 1.49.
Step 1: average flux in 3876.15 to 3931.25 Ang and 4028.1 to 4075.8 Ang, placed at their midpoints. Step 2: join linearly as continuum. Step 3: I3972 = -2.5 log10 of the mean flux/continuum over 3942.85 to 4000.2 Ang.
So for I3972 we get 0.12 mag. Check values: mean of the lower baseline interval 0.464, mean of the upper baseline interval 0.624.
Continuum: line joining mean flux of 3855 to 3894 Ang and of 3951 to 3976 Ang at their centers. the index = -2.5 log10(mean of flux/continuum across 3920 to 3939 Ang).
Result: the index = 0.39 mag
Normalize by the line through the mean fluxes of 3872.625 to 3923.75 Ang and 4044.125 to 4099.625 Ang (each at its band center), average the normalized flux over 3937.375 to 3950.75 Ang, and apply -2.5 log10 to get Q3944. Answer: 0.24 mag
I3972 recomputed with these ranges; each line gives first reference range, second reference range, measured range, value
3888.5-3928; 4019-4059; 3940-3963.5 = 0.121 mag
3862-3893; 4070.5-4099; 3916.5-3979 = 0.379 mag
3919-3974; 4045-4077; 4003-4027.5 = -0.186 mag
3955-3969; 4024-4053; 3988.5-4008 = -0.194 mag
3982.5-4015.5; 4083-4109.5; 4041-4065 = -0.008 mag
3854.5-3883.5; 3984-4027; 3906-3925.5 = 0.097 mag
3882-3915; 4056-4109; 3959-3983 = 0.367 mag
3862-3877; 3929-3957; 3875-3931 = -0.036 mag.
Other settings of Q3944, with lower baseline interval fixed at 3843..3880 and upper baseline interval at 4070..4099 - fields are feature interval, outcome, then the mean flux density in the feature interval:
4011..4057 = -0.038 mag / 0.627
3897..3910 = 0.085 mag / 0.498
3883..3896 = 0.210 mag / 0.439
